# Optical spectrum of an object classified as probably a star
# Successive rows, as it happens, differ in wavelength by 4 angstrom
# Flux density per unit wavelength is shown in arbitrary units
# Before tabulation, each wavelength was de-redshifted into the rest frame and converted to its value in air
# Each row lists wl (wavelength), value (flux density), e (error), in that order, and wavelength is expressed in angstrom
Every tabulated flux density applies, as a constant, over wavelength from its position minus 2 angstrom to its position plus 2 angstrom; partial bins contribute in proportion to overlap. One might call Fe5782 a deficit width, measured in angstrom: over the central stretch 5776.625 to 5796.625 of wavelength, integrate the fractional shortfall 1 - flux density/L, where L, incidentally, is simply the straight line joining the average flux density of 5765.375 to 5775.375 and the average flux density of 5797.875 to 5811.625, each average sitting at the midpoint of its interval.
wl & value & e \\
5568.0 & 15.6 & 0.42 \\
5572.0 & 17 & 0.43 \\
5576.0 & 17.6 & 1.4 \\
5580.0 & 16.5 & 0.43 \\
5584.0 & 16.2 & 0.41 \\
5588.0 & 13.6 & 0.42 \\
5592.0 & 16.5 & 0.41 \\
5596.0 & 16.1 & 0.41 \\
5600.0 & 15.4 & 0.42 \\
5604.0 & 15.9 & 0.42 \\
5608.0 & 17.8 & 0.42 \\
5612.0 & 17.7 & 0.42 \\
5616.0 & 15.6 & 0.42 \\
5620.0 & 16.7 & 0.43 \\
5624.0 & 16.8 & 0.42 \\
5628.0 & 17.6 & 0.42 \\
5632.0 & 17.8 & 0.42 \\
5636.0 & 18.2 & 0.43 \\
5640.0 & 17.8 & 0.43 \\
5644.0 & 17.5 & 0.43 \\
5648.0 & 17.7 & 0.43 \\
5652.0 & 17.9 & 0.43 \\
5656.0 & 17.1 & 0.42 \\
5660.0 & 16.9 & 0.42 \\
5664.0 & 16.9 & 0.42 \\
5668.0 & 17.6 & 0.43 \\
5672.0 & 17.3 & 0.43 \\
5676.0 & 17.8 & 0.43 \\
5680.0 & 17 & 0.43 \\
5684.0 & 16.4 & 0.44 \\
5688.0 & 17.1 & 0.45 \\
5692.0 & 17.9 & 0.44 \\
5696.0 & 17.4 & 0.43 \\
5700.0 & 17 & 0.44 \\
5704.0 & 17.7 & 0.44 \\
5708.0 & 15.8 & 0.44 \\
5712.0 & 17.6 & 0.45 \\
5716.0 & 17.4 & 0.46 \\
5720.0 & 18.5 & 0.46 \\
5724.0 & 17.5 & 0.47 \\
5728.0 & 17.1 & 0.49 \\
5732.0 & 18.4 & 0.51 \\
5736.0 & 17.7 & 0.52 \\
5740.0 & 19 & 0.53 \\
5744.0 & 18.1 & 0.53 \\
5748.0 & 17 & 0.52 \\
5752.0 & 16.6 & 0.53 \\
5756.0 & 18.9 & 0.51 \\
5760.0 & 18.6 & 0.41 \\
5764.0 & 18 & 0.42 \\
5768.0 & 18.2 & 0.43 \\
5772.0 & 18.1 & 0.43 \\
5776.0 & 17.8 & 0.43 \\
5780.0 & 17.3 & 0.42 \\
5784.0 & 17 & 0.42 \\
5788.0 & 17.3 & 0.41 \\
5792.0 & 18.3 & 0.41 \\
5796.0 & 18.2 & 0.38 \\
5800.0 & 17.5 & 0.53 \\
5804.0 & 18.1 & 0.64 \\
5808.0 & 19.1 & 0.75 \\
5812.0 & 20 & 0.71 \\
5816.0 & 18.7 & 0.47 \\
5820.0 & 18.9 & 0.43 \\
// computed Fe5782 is 0.7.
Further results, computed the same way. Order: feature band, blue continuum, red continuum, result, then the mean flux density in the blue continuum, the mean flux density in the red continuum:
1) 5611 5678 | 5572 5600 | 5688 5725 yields -2.4 angstrom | 16.1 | 17.4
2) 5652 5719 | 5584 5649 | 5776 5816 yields 0.2 angstrom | 16.8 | 18.1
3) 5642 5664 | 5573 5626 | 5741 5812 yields -0.7 angstrom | 16.4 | 18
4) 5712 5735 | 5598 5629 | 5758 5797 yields -0.4 angstrom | 16.7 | 17.9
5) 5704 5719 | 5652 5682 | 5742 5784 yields 0.3 angstrom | 17.3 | 17.8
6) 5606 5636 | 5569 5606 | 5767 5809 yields -1.5 angstrom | 16.1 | 17.9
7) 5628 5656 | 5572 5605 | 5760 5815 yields -2.0 angstrom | 16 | 18.1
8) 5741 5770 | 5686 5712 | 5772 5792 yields -0.9 angstrom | 17.2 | 17.5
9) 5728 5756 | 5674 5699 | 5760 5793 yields -0.4 angstrom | 17.3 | 17.8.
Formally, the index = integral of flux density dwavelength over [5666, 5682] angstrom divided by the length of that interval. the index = 17.4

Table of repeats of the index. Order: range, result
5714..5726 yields 17.8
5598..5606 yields 15.7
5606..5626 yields 16.9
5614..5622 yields 16.1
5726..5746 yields 18.1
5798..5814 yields 18.7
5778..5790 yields 17.2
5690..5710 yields 17.2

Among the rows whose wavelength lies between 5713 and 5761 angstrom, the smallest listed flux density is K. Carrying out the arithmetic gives 16.6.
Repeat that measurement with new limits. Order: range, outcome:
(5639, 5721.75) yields 15.8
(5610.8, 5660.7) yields 15.6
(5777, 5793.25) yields 17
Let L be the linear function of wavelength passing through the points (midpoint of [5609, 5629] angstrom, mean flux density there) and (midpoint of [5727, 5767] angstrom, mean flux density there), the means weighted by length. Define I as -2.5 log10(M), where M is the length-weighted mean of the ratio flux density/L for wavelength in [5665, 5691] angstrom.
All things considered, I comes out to 0.01 mag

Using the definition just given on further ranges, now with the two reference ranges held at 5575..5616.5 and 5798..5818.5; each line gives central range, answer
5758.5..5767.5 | -0.01 mag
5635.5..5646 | -0.06 mag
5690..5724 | 0.01 mag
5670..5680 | -0.02 mag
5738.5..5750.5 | 0.00 mag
